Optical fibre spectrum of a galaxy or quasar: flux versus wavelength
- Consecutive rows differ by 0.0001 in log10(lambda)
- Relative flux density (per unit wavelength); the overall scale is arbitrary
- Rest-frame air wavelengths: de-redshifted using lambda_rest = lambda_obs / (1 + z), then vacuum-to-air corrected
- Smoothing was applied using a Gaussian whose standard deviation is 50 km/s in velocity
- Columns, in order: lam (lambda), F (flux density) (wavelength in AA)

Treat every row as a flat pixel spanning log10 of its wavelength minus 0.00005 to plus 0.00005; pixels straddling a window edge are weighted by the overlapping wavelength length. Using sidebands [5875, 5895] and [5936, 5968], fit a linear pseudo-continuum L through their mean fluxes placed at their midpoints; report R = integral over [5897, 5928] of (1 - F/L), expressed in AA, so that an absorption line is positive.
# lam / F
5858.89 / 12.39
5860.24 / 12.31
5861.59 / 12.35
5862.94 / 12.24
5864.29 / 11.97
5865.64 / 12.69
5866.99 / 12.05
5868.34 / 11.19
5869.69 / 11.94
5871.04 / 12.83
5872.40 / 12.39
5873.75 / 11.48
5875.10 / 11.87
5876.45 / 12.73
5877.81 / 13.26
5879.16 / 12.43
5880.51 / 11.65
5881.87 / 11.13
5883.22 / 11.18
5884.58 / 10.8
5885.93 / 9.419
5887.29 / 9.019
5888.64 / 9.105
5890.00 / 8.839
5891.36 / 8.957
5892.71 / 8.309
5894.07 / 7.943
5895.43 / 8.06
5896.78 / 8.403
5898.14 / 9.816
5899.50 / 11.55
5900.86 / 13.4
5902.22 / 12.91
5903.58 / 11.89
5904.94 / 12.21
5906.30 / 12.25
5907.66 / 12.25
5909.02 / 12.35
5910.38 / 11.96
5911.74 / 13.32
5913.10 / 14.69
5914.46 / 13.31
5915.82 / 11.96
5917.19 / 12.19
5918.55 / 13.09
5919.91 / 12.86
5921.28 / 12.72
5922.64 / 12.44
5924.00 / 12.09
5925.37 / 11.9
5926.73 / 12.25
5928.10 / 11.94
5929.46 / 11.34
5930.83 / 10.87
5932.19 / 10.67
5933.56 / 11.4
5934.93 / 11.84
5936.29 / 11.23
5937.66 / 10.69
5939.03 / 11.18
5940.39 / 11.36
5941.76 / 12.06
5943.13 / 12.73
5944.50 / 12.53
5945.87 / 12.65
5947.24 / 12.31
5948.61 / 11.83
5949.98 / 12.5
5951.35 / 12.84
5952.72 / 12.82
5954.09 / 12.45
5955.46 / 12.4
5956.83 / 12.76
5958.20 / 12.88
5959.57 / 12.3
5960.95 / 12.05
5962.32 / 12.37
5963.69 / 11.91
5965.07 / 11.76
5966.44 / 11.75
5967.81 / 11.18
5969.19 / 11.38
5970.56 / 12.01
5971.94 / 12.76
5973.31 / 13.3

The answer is -3.5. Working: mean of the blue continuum 10.4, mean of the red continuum 12.1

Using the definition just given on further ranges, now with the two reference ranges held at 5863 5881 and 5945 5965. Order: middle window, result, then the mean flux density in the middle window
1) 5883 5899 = 4.1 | 9.12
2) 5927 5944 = 1.2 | 11.5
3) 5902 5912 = 0.0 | 12.3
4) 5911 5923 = -0.6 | 13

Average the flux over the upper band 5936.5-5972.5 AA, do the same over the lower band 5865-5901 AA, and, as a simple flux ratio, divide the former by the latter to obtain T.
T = 1.1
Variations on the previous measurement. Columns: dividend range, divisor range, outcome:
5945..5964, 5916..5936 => 1.04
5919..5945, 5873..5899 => 1.15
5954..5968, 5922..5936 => 1.05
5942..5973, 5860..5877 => 1.01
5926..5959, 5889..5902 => 1.25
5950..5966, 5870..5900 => 1.18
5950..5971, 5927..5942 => 1.08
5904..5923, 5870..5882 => 1.04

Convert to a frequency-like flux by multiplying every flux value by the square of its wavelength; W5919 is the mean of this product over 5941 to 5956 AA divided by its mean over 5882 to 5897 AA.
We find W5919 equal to 1.38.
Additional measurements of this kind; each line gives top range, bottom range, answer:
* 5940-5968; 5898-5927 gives 1.00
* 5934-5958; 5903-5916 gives 0.97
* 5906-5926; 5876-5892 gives 1.20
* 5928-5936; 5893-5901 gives 1.20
